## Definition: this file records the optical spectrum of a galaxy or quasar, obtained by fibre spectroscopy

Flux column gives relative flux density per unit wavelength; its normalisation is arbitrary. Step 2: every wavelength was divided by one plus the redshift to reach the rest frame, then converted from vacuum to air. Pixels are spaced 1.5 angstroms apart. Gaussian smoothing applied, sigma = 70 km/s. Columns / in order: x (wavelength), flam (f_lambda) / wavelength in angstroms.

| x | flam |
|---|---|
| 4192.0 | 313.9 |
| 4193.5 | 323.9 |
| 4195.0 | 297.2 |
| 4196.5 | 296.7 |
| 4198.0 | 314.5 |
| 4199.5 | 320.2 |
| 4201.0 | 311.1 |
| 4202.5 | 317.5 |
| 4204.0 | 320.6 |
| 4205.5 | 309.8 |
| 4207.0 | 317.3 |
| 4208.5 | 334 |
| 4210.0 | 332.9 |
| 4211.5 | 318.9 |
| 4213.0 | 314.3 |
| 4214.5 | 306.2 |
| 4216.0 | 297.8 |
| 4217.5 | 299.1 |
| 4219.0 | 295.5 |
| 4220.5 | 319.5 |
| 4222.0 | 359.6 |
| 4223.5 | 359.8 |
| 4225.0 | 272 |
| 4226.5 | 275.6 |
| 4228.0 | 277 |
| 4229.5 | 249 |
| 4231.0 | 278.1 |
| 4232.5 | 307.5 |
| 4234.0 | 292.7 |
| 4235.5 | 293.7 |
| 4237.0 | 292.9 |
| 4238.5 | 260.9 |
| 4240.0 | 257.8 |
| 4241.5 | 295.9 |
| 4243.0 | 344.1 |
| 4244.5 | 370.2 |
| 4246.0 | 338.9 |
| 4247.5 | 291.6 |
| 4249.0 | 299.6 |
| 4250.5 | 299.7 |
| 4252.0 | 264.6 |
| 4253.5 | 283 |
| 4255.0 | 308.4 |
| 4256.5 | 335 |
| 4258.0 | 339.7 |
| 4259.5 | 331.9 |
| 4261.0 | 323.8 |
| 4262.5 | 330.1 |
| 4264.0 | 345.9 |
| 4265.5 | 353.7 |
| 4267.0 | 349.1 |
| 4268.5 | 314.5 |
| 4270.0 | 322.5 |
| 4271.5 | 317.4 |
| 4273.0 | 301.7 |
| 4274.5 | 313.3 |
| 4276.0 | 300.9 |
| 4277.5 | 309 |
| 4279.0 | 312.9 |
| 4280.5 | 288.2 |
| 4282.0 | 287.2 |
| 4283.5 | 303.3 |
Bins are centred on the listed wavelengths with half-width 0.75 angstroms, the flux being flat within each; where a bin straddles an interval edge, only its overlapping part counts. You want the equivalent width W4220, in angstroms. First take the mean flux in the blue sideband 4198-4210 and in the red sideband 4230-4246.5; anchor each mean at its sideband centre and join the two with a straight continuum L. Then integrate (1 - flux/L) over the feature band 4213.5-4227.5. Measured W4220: 0.1 angstroms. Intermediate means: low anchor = 319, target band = 309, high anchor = 302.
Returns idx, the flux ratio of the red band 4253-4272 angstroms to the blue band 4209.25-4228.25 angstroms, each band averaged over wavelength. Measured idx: 1.06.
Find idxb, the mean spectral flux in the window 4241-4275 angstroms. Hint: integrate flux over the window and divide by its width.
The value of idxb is 321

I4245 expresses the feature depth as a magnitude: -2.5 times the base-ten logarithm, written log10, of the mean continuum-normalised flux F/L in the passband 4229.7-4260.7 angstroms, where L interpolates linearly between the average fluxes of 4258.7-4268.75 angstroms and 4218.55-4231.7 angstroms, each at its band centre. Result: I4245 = 0.05 mag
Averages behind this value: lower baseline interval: 299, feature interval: 304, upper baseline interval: 337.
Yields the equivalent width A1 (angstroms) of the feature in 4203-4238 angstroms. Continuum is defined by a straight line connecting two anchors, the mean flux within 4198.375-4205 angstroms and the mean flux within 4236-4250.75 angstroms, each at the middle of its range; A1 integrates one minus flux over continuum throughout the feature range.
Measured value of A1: 0.7 angstroms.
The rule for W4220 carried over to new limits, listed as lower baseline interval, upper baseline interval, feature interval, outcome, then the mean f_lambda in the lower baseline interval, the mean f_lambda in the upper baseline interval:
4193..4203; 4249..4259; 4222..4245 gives 0.8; 311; 305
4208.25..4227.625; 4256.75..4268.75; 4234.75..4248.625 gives 0.9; 313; 337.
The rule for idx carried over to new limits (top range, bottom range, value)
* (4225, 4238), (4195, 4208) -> 0.90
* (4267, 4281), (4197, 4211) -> 0.98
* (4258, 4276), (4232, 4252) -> 1.08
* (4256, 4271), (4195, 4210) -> 1.06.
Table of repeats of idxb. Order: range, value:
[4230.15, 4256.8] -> 300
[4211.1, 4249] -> 303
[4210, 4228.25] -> 310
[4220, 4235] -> 299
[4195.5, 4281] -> 310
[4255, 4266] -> 335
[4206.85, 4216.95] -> 317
